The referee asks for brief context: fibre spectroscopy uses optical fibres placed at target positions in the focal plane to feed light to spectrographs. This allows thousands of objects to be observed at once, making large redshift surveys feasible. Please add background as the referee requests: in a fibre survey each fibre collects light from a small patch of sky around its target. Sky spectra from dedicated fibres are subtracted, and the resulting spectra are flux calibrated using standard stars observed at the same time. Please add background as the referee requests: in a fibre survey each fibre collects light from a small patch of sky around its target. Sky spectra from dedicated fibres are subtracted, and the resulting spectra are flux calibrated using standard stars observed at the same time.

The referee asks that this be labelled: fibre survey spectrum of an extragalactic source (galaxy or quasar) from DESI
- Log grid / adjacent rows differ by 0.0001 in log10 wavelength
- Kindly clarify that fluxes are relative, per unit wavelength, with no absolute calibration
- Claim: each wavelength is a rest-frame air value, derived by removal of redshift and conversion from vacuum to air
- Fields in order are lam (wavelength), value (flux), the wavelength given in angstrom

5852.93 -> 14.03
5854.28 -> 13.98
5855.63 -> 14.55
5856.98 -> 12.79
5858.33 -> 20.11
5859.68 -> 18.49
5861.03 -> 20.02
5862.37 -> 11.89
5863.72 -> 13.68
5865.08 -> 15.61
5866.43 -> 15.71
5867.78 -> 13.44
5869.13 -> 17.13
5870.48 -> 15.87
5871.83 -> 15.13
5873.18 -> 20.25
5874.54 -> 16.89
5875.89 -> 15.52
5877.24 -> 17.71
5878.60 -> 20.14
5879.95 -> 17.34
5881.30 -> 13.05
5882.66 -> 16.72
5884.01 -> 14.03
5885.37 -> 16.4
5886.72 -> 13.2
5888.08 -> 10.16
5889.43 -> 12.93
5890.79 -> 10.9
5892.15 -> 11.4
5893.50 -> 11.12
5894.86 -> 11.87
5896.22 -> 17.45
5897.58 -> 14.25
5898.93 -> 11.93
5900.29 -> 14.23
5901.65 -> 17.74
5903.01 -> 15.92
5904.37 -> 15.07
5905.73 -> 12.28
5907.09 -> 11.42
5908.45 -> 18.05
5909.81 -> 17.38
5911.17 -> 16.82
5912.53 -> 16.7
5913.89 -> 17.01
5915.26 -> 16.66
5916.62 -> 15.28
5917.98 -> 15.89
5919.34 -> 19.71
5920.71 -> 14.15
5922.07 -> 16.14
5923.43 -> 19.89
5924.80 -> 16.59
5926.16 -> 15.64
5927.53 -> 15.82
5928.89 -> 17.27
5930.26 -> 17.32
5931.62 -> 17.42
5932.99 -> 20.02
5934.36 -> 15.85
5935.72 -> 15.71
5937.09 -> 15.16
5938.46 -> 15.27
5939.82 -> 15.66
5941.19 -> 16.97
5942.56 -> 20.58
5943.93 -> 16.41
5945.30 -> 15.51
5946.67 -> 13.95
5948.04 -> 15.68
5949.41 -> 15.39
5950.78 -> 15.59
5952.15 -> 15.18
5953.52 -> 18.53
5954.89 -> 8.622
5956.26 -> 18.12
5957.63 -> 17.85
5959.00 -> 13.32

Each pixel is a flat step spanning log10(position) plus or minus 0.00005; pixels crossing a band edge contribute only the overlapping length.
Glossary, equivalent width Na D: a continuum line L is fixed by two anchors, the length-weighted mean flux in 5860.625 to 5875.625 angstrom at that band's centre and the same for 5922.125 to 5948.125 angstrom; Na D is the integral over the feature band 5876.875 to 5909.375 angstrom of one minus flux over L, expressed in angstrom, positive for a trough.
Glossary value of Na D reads 3.61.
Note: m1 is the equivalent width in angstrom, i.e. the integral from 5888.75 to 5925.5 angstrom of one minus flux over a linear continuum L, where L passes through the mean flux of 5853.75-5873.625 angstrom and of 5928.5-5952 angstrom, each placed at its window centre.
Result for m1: 2.4 angstrom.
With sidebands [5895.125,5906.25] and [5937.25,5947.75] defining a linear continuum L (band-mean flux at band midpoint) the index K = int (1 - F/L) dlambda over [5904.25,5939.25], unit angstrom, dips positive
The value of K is -1.9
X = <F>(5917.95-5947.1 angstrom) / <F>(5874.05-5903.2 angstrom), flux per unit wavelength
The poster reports 1.15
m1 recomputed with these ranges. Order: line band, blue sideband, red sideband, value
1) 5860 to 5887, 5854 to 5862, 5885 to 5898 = -2.2 angstrom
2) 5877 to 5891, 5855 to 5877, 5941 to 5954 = 1.2 angstrom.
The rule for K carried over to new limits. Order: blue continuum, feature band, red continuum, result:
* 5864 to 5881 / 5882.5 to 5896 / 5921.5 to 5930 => 3.1 angstrom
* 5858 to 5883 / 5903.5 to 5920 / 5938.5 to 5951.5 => 0.3 angstrom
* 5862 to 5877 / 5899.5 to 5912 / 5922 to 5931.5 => 0.9 angstrom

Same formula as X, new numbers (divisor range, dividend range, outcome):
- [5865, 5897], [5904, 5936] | 1.10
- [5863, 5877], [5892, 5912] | 0.91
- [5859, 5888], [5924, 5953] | 1.02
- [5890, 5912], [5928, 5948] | 1.17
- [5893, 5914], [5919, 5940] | 1.12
